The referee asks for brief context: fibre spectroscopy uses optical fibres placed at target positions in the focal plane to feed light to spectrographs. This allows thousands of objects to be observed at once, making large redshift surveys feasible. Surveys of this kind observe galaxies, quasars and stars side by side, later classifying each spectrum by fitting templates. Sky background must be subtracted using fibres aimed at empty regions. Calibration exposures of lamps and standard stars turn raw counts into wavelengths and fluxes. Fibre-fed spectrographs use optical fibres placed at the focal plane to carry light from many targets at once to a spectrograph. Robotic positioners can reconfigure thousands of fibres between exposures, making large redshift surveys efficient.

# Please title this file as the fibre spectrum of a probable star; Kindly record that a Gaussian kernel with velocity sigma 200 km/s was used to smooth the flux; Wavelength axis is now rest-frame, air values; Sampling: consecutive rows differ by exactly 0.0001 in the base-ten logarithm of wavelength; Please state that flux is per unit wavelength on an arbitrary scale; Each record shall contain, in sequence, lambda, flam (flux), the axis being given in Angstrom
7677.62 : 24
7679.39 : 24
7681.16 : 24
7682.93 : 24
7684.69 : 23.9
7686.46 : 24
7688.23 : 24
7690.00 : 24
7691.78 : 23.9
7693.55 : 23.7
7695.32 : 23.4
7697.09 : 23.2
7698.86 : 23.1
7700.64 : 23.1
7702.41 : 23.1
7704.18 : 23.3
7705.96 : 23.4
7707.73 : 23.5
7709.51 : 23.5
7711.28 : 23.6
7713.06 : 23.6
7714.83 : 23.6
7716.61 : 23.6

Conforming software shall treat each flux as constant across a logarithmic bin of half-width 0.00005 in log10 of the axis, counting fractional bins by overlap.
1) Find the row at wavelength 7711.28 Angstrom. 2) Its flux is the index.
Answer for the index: 23.6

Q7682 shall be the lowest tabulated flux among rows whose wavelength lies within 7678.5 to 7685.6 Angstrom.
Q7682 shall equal 23.9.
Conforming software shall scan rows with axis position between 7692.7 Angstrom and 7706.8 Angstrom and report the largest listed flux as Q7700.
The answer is 23.7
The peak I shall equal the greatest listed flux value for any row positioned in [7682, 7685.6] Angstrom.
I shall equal 24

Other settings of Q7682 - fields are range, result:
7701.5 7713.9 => 23.1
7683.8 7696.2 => 23.4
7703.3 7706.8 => 23.3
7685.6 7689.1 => 24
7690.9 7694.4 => 23.7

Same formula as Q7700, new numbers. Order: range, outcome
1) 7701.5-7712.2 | 23.6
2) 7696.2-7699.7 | 23.2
